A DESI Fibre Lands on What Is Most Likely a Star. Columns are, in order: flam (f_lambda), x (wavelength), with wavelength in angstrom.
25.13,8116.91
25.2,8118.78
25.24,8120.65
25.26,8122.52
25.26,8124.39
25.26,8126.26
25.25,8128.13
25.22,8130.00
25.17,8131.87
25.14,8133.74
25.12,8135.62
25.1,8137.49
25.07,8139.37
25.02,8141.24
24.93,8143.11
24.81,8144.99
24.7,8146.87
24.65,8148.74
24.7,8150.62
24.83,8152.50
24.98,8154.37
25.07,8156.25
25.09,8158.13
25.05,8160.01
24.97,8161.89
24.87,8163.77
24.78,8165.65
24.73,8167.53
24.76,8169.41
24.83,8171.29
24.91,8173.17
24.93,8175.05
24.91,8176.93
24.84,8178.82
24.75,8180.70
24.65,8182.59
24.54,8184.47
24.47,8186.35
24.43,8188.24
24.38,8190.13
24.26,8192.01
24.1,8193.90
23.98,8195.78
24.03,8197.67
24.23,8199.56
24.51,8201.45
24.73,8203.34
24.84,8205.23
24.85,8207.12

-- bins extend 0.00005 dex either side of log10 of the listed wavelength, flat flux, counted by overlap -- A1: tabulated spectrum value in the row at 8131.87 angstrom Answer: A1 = 25.17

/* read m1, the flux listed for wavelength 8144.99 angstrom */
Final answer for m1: 24.81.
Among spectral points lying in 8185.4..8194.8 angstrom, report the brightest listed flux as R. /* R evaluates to 24.47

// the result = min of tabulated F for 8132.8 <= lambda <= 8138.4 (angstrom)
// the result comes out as 25.1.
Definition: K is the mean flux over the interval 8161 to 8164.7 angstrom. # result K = 24.9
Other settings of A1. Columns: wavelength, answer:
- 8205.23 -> 24.84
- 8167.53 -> 24.73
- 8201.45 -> 24.51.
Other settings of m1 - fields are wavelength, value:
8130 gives 25.22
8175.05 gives 24.93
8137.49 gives 25.1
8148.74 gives 24.65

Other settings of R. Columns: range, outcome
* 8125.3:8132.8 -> 25.26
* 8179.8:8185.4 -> 24.75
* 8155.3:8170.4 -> 25.09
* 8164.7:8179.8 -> 24.93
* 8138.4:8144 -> 25.07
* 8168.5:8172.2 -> 24.83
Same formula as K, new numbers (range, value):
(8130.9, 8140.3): 25.1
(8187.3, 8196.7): 24.2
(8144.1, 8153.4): 24.7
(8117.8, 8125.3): 25.2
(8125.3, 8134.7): 25.2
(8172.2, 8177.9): 24.9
